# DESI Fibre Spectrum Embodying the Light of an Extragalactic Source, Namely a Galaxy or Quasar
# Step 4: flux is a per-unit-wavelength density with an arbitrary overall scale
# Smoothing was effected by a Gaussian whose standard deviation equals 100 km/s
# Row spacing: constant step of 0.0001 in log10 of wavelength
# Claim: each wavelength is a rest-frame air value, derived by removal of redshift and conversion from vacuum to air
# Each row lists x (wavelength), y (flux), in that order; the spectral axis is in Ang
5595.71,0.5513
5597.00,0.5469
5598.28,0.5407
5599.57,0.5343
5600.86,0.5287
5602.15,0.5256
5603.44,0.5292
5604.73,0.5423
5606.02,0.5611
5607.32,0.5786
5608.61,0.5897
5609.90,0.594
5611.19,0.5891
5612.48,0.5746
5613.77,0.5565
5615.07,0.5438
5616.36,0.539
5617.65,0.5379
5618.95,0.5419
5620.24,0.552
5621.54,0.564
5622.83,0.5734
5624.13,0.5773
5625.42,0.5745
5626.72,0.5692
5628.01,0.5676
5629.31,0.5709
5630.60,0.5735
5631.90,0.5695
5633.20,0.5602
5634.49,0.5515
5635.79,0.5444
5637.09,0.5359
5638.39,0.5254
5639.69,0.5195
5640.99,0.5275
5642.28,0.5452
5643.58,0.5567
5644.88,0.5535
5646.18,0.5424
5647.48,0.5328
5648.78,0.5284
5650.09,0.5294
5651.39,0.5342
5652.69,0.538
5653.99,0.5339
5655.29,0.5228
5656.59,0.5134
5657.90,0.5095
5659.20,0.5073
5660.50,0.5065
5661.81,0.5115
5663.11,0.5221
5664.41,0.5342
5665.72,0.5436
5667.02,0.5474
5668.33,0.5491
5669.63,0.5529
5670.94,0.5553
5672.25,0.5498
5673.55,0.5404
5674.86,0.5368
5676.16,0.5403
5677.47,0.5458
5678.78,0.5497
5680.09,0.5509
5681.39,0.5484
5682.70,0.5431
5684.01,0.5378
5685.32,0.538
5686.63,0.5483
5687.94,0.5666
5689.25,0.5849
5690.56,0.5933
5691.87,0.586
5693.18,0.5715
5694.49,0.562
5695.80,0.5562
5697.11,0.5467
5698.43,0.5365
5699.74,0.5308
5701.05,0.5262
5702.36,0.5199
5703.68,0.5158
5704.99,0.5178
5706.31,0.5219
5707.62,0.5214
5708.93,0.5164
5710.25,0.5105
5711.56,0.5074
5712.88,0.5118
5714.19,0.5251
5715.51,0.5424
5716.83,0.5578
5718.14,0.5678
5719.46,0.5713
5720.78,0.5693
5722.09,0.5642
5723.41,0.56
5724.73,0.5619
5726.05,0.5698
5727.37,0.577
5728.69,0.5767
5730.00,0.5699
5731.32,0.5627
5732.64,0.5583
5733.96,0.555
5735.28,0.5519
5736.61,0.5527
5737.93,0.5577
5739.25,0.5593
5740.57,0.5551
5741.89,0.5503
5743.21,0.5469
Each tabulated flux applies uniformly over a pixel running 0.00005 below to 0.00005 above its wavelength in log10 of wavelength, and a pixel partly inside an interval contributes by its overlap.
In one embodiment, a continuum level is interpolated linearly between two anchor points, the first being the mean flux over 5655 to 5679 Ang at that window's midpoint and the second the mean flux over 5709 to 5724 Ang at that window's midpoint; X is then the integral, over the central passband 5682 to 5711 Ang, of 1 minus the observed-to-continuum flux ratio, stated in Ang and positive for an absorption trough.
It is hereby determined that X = -0.2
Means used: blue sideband 0.533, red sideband 0.543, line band 0.543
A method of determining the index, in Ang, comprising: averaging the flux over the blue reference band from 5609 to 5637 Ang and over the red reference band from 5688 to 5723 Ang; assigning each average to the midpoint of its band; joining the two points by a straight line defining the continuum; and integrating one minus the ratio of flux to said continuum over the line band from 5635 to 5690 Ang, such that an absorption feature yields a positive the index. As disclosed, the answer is 1.5 Ang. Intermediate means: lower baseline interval 0.563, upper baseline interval 0.544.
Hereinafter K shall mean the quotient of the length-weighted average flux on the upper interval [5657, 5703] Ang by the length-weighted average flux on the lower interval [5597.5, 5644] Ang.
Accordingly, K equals 1.0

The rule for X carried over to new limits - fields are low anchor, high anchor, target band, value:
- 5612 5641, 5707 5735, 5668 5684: 0.2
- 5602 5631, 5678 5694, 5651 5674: 1.2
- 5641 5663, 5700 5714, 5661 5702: -2.0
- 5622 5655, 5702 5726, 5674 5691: -0.3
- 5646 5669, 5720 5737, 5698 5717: 1.0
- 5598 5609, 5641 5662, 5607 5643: -1.3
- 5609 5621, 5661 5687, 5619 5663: 0.7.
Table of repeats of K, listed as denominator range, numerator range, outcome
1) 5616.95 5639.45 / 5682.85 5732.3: 0.98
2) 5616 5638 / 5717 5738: 1.01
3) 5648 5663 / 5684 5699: 1.08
